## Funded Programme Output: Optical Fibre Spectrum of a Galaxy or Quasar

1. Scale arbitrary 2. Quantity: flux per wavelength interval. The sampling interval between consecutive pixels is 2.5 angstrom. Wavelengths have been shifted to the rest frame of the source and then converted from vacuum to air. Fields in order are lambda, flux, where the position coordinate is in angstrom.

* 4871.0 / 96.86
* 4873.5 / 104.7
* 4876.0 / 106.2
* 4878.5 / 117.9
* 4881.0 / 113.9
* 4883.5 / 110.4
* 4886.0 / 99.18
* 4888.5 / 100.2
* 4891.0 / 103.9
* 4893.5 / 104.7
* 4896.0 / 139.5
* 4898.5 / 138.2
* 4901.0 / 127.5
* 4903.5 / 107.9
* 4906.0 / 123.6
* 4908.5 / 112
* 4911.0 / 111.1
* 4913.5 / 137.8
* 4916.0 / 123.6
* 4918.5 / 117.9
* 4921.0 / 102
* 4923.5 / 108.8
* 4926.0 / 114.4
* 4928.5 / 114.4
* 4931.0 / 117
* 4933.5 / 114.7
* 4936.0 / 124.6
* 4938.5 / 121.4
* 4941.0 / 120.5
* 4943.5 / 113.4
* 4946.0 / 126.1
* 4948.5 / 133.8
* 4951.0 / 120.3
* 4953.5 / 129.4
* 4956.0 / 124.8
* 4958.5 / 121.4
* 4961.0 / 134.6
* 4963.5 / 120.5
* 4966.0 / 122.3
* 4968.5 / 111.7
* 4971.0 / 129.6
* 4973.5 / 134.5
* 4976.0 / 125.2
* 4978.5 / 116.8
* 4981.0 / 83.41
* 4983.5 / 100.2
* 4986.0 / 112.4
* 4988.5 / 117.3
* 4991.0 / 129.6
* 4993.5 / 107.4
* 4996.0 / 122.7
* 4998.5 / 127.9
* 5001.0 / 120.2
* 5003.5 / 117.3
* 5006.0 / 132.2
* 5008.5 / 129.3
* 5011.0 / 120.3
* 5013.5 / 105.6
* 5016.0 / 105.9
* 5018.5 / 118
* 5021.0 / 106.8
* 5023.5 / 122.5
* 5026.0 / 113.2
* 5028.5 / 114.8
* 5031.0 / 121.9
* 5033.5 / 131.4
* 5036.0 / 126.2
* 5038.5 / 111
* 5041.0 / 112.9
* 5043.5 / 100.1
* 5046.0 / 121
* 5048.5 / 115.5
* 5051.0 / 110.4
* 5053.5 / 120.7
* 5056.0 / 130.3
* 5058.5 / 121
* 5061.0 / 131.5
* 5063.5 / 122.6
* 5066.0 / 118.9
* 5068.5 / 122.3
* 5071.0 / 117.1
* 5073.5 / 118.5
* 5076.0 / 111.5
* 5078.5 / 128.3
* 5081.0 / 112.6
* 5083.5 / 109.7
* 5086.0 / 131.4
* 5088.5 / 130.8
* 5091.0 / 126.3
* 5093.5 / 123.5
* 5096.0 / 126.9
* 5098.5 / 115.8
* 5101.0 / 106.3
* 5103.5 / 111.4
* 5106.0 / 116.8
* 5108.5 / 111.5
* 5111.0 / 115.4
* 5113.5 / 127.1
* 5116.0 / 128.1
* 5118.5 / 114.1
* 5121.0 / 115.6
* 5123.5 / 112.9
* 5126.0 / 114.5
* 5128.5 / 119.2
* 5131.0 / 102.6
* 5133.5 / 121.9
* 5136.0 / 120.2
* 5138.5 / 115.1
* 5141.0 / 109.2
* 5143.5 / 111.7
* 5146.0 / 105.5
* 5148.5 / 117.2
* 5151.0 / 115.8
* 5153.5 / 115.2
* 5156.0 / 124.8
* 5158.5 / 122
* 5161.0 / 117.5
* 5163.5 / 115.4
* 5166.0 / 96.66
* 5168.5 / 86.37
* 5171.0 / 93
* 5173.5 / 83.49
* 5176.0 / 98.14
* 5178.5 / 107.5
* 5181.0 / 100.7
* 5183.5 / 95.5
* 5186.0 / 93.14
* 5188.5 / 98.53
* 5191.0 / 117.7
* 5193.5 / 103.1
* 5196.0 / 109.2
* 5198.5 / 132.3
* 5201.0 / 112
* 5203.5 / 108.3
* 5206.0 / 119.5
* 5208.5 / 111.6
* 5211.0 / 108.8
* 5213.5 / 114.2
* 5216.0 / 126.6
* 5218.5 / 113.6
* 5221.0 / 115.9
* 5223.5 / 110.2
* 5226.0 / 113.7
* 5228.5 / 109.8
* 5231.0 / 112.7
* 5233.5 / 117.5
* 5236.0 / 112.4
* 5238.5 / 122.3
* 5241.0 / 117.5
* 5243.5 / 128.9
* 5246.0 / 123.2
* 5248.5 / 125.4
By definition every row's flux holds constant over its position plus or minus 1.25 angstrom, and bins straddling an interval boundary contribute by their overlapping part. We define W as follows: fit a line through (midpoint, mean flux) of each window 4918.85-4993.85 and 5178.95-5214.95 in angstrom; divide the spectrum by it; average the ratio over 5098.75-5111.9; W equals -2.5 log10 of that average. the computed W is 0.00 mag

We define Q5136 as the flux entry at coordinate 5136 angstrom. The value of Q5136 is 120.2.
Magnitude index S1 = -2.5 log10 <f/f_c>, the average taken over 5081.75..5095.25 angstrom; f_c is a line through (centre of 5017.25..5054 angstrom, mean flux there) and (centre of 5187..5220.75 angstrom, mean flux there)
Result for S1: -0.08 mag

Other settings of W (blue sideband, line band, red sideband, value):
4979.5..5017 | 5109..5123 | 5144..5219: -0.08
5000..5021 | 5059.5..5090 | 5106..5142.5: -0.04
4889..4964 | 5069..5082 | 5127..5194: -0.05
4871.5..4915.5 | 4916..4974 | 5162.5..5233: -0.06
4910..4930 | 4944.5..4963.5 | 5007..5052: -0.09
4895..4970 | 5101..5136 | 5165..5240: -0.04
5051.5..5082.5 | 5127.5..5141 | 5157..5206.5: -0.03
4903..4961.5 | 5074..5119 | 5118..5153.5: -0.04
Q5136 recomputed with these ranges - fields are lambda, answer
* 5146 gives 105.5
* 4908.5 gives 112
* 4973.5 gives 134.5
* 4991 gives 129.6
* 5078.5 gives 128.3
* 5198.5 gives 132.3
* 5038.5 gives 111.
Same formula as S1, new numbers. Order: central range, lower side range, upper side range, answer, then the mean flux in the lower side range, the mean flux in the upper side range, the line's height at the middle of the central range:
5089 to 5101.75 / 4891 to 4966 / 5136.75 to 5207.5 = -0.08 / 121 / 108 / 112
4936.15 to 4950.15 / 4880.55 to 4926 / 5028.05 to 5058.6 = -0.06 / 116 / 118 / 116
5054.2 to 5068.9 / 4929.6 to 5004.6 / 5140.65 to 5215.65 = -0.09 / 120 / 108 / 115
